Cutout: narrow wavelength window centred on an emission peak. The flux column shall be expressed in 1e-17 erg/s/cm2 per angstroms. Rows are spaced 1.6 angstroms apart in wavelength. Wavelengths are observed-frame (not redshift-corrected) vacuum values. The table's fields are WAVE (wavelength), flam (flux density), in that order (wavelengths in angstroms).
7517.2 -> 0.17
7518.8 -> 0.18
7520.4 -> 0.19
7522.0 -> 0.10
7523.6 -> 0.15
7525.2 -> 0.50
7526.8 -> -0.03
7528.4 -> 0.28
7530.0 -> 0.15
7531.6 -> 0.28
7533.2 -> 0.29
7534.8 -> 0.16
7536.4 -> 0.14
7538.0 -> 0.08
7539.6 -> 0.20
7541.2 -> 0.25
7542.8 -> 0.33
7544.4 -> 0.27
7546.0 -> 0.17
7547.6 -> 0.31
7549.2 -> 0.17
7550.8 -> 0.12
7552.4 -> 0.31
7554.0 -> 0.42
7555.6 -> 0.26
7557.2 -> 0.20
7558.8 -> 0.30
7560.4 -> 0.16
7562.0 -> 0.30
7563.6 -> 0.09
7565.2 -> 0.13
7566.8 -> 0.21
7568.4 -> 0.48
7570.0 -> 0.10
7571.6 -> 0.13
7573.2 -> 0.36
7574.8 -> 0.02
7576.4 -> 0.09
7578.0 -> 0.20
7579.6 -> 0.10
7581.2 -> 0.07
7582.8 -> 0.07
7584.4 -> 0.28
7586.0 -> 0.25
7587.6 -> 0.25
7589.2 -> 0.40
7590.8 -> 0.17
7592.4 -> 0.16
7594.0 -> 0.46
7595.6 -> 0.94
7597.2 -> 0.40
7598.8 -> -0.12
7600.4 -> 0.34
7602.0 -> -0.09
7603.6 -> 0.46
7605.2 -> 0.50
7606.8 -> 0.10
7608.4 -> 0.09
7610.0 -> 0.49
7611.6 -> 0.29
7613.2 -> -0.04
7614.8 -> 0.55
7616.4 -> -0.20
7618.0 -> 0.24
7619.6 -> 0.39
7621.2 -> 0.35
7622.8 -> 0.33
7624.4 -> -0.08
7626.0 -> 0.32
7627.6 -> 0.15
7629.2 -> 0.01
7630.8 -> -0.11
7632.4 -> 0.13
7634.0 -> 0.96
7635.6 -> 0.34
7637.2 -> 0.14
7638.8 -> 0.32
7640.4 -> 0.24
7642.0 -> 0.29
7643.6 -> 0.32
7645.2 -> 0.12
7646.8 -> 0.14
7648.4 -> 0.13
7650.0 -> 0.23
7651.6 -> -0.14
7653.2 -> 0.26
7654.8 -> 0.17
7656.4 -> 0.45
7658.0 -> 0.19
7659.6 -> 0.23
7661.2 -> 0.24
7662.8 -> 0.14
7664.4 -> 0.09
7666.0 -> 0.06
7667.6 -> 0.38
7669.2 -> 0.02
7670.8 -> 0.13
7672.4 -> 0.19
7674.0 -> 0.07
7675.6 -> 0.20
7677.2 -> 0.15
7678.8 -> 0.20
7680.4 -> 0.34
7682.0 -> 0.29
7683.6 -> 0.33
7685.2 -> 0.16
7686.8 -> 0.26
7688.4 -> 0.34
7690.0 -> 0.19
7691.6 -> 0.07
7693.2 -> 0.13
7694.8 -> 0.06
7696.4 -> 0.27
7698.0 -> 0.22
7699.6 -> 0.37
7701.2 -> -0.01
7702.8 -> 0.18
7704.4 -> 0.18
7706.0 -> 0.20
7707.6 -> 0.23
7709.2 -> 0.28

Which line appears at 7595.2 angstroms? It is H-gamma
